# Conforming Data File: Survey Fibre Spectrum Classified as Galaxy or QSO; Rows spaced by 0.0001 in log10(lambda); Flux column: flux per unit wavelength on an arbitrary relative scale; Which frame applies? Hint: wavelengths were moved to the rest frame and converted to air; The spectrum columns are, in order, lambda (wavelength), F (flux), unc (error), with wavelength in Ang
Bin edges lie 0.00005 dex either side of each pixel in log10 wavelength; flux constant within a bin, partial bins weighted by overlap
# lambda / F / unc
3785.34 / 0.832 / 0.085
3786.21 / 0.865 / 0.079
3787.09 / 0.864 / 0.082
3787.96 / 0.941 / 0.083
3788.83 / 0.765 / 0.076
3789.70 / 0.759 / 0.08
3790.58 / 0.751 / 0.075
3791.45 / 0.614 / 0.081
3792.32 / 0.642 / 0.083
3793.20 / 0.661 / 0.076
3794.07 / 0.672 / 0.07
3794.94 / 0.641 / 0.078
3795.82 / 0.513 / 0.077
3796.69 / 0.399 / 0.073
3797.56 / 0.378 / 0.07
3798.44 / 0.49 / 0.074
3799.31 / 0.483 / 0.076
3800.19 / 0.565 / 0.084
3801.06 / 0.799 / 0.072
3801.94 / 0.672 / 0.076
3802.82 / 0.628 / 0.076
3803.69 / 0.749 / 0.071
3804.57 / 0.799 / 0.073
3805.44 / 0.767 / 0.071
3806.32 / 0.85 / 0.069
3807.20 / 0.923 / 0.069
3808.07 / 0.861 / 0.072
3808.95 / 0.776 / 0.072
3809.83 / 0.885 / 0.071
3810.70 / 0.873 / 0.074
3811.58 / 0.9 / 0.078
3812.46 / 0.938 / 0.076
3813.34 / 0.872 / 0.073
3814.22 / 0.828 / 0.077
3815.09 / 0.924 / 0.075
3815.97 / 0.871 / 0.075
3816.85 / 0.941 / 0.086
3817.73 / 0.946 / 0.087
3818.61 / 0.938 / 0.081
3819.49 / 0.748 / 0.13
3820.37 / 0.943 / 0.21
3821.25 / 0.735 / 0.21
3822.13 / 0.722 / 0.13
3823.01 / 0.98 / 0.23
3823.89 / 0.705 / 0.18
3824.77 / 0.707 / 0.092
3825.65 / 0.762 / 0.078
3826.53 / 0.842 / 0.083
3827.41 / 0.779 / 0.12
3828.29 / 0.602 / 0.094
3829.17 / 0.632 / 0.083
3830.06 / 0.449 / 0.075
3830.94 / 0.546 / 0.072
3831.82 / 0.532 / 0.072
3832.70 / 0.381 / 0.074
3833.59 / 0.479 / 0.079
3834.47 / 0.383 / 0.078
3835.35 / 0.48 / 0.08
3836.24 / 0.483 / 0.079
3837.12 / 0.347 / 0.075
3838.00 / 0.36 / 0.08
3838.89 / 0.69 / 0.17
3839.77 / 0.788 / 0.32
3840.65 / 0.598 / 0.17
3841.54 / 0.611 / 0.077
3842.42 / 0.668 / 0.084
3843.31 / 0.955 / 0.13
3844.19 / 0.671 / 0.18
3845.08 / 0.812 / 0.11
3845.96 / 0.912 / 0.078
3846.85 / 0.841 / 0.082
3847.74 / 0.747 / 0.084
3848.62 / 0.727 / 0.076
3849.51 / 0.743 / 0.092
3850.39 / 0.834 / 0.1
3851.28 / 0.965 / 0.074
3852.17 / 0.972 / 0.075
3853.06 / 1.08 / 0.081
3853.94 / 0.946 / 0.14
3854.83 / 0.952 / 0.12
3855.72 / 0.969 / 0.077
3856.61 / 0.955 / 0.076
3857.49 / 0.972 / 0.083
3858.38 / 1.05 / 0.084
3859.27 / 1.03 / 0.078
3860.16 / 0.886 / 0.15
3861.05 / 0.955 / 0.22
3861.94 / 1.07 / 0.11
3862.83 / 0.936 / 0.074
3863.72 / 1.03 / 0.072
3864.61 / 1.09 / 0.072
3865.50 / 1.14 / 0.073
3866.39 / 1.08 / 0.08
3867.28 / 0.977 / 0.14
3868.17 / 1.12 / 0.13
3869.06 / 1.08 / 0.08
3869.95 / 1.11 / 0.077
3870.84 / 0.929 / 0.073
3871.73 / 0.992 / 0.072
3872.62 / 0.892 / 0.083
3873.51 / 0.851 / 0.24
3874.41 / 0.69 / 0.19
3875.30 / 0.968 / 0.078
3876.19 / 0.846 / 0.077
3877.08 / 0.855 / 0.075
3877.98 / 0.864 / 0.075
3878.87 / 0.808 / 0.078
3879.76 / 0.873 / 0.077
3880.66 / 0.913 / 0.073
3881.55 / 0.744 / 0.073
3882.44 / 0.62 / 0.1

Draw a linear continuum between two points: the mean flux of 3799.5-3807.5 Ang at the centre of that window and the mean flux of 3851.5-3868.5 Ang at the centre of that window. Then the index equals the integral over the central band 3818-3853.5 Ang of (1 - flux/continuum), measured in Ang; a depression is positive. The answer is 7.4 Ang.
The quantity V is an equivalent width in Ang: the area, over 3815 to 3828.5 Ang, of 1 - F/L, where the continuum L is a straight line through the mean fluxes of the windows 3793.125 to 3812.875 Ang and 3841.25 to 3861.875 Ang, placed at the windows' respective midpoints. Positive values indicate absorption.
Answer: -0.8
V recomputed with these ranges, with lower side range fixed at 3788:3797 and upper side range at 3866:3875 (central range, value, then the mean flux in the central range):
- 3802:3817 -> -2.3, 0.84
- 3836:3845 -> 2.4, 0.628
